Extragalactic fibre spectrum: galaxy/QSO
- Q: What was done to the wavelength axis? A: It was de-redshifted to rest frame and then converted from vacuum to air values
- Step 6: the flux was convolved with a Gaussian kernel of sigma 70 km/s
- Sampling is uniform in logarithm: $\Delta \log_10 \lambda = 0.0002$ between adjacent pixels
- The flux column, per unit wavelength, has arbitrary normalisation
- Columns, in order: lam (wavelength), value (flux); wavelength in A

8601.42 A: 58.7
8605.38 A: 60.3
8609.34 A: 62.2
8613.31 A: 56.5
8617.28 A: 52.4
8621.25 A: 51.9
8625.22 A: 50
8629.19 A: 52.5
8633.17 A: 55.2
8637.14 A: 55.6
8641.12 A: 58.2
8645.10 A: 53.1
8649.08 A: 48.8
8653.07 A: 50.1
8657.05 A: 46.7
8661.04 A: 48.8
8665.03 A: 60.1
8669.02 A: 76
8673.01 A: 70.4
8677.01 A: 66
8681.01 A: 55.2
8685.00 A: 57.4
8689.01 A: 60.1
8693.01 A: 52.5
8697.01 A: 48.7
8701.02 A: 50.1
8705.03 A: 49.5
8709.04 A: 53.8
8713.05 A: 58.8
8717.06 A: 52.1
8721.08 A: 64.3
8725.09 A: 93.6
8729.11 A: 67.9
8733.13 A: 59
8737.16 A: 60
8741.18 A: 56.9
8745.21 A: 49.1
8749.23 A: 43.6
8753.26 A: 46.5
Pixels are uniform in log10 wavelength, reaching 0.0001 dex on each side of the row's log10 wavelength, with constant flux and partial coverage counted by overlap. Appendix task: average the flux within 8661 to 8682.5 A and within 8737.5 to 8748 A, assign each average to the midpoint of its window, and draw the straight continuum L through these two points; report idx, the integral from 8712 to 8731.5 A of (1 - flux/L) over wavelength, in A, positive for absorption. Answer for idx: -3.8 A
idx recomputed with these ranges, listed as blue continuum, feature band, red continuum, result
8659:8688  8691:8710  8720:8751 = 3.41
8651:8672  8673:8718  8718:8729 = 7.10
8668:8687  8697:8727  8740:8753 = -1.67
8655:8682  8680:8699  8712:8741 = 2.25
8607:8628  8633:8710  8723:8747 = 4.25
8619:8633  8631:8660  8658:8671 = 1.90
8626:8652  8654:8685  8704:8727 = -1.48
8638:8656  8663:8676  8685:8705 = -3.92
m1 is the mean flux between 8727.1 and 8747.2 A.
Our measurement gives 58.6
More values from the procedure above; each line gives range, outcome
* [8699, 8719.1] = 52.9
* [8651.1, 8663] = 48.5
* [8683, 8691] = 58.7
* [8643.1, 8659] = 49.7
